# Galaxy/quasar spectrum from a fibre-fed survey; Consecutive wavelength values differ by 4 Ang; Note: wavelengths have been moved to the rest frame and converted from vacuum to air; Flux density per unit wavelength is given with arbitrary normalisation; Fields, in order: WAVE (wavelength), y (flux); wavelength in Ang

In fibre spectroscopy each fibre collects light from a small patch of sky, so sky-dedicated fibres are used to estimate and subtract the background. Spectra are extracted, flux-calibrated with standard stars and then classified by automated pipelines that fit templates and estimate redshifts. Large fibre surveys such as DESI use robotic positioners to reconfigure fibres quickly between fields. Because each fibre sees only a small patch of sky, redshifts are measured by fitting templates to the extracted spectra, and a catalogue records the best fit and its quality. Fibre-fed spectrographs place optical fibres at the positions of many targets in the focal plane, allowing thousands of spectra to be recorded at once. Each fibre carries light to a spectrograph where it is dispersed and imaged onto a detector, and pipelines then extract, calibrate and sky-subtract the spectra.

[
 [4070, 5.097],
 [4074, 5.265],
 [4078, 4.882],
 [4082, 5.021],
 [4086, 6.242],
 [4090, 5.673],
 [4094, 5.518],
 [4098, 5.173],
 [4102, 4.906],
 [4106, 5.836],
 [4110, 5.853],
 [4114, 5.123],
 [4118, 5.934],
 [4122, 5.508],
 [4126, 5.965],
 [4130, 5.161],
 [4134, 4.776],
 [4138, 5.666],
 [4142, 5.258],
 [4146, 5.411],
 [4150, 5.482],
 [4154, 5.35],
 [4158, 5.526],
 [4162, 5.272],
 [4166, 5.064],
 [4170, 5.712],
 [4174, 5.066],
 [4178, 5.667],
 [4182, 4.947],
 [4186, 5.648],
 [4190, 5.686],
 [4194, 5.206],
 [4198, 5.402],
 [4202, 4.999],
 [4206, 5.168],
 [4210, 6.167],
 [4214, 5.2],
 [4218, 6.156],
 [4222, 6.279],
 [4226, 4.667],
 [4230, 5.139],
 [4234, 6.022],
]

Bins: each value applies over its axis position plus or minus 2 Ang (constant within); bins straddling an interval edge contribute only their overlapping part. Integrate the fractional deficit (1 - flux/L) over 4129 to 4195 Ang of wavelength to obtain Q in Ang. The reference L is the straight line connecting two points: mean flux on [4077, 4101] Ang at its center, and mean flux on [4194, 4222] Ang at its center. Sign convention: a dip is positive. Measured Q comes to 1.76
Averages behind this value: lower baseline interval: 5.42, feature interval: 5.35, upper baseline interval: 5.55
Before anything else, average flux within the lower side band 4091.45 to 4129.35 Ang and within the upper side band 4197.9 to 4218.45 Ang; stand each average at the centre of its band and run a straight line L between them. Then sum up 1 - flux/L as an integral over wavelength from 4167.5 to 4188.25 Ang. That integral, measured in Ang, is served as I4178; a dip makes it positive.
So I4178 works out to 0.3 Ang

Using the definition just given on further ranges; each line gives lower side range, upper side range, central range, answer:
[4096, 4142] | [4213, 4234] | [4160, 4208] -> 1.65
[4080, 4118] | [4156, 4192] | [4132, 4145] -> 0.48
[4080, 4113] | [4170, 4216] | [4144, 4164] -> 0.12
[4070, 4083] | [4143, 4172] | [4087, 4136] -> -2.46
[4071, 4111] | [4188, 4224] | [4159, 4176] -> 0.72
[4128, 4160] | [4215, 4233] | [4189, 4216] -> 0.53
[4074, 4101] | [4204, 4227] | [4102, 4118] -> -0.37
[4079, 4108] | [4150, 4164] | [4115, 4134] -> -0.33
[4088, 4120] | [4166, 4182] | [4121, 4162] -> 0.20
